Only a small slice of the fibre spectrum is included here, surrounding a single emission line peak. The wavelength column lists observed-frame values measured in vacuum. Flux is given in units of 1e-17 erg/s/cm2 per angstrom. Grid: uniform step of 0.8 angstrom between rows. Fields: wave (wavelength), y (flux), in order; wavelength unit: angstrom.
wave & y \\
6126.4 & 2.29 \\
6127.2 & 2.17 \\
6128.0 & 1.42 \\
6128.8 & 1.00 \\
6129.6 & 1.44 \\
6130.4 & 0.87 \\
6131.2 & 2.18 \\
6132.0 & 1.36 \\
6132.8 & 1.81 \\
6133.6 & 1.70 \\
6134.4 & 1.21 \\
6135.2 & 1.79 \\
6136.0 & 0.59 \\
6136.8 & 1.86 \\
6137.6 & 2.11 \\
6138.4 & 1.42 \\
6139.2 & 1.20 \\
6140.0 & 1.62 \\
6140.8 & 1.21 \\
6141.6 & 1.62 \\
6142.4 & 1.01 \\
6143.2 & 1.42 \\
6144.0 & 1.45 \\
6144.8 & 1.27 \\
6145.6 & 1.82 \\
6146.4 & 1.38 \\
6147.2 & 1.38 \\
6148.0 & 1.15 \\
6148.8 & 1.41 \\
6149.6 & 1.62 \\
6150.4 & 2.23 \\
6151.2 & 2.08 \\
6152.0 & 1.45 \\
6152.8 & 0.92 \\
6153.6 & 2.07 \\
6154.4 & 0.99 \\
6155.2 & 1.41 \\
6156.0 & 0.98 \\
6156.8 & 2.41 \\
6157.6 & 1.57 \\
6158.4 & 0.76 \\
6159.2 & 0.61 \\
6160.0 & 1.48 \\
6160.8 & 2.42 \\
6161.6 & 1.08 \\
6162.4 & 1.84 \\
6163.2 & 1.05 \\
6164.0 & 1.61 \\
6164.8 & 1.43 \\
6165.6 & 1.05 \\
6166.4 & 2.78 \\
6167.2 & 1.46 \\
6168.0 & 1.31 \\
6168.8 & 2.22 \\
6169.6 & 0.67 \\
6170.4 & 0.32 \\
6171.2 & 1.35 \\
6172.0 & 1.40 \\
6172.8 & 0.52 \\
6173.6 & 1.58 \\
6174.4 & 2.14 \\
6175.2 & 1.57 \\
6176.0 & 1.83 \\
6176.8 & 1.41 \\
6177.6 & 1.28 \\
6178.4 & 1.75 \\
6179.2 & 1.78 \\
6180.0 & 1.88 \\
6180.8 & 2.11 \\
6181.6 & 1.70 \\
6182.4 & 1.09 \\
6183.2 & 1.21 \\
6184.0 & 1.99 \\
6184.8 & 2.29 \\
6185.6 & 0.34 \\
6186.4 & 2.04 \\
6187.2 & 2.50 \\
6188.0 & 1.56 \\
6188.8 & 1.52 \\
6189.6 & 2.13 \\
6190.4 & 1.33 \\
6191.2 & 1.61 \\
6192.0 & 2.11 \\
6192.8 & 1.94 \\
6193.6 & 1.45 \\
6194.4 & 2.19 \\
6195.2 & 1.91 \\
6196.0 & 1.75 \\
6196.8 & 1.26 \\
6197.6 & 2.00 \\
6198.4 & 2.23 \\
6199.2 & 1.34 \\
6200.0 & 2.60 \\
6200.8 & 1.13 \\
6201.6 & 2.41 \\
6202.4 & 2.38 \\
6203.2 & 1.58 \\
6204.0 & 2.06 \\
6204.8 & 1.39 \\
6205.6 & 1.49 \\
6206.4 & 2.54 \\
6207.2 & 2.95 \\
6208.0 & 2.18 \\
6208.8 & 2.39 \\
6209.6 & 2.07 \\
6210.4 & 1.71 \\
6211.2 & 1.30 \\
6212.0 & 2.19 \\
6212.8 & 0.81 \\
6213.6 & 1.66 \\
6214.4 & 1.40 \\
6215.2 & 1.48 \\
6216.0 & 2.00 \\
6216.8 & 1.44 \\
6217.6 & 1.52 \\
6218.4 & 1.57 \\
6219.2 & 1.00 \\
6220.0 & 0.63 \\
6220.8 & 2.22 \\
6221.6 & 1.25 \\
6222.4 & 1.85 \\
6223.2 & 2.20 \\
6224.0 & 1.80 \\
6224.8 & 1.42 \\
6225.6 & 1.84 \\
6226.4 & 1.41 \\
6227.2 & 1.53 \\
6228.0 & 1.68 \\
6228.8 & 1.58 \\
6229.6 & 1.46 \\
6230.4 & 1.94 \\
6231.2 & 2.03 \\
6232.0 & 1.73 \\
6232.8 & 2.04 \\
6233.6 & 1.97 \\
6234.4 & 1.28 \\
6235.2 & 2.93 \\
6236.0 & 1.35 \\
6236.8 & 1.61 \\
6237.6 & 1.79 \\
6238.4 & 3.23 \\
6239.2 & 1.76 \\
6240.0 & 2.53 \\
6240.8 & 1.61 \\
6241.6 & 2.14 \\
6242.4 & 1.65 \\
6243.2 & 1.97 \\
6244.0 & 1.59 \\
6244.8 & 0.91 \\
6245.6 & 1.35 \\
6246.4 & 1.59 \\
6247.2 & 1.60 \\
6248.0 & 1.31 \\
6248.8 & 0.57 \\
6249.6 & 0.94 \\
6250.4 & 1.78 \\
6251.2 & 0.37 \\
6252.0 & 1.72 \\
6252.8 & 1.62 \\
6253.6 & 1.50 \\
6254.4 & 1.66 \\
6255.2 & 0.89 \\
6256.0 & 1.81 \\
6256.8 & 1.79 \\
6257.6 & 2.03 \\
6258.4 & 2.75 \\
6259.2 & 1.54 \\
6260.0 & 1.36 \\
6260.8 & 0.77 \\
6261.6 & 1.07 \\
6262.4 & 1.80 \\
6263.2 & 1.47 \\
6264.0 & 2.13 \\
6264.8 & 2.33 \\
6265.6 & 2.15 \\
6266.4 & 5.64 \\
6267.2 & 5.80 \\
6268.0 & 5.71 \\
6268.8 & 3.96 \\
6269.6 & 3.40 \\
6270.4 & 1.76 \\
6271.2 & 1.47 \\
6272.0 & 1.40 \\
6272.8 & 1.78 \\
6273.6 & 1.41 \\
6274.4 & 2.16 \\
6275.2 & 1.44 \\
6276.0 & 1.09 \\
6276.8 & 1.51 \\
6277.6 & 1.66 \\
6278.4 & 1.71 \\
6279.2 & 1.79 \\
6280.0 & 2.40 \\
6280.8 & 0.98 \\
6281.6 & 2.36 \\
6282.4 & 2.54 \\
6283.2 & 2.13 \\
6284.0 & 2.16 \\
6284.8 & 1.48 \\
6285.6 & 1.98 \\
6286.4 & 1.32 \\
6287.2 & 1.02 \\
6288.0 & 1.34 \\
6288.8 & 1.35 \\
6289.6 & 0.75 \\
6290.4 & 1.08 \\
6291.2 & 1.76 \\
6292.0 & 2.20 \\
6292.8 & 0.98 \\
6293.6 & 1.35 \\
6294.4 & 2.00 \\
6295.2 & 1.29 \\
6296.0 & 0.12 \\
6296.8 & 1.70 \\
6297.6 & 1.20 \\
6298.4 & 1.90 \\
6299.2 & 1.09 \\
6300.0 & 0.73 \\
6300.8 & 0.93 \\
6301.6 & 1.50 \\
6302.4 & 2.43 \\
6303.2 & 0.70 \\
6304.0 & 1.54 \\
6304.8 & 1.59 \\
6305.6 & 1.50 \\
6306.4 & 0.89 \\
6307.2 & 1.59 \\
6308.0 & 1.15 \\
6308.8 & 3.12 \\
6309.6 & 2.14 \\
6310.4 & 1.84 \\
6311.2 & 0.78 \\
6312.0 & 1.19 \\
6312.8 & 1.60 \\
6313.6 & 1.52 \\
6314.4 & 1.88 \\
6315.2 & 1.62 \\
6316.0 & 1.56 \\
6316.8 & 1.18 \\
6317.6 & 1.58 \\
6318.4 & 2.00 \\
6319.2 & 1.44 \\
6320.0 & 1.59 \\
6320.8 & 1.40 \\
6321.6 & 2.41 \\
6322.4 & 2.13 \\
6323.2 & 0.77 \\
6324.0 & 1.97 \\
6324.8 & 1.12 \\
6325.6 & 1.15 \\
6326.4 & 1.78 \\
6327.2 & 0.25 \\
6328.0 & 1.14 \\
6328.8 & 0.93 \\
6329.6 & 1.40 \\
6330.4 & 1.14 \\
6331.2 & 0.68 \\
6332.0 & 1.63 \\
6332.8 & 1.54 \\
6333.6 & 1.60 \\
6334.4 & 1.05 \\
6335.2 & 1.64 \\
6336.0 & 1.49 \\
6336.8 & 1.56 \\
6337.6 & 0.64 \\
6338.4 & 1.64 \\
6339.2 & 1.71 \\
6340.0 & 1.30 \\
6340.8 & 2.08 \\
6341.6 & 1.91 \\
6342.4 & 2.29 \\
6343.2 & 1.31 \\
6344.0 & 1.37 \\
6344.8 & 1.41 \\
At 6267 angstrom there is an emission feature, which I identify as [O III]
